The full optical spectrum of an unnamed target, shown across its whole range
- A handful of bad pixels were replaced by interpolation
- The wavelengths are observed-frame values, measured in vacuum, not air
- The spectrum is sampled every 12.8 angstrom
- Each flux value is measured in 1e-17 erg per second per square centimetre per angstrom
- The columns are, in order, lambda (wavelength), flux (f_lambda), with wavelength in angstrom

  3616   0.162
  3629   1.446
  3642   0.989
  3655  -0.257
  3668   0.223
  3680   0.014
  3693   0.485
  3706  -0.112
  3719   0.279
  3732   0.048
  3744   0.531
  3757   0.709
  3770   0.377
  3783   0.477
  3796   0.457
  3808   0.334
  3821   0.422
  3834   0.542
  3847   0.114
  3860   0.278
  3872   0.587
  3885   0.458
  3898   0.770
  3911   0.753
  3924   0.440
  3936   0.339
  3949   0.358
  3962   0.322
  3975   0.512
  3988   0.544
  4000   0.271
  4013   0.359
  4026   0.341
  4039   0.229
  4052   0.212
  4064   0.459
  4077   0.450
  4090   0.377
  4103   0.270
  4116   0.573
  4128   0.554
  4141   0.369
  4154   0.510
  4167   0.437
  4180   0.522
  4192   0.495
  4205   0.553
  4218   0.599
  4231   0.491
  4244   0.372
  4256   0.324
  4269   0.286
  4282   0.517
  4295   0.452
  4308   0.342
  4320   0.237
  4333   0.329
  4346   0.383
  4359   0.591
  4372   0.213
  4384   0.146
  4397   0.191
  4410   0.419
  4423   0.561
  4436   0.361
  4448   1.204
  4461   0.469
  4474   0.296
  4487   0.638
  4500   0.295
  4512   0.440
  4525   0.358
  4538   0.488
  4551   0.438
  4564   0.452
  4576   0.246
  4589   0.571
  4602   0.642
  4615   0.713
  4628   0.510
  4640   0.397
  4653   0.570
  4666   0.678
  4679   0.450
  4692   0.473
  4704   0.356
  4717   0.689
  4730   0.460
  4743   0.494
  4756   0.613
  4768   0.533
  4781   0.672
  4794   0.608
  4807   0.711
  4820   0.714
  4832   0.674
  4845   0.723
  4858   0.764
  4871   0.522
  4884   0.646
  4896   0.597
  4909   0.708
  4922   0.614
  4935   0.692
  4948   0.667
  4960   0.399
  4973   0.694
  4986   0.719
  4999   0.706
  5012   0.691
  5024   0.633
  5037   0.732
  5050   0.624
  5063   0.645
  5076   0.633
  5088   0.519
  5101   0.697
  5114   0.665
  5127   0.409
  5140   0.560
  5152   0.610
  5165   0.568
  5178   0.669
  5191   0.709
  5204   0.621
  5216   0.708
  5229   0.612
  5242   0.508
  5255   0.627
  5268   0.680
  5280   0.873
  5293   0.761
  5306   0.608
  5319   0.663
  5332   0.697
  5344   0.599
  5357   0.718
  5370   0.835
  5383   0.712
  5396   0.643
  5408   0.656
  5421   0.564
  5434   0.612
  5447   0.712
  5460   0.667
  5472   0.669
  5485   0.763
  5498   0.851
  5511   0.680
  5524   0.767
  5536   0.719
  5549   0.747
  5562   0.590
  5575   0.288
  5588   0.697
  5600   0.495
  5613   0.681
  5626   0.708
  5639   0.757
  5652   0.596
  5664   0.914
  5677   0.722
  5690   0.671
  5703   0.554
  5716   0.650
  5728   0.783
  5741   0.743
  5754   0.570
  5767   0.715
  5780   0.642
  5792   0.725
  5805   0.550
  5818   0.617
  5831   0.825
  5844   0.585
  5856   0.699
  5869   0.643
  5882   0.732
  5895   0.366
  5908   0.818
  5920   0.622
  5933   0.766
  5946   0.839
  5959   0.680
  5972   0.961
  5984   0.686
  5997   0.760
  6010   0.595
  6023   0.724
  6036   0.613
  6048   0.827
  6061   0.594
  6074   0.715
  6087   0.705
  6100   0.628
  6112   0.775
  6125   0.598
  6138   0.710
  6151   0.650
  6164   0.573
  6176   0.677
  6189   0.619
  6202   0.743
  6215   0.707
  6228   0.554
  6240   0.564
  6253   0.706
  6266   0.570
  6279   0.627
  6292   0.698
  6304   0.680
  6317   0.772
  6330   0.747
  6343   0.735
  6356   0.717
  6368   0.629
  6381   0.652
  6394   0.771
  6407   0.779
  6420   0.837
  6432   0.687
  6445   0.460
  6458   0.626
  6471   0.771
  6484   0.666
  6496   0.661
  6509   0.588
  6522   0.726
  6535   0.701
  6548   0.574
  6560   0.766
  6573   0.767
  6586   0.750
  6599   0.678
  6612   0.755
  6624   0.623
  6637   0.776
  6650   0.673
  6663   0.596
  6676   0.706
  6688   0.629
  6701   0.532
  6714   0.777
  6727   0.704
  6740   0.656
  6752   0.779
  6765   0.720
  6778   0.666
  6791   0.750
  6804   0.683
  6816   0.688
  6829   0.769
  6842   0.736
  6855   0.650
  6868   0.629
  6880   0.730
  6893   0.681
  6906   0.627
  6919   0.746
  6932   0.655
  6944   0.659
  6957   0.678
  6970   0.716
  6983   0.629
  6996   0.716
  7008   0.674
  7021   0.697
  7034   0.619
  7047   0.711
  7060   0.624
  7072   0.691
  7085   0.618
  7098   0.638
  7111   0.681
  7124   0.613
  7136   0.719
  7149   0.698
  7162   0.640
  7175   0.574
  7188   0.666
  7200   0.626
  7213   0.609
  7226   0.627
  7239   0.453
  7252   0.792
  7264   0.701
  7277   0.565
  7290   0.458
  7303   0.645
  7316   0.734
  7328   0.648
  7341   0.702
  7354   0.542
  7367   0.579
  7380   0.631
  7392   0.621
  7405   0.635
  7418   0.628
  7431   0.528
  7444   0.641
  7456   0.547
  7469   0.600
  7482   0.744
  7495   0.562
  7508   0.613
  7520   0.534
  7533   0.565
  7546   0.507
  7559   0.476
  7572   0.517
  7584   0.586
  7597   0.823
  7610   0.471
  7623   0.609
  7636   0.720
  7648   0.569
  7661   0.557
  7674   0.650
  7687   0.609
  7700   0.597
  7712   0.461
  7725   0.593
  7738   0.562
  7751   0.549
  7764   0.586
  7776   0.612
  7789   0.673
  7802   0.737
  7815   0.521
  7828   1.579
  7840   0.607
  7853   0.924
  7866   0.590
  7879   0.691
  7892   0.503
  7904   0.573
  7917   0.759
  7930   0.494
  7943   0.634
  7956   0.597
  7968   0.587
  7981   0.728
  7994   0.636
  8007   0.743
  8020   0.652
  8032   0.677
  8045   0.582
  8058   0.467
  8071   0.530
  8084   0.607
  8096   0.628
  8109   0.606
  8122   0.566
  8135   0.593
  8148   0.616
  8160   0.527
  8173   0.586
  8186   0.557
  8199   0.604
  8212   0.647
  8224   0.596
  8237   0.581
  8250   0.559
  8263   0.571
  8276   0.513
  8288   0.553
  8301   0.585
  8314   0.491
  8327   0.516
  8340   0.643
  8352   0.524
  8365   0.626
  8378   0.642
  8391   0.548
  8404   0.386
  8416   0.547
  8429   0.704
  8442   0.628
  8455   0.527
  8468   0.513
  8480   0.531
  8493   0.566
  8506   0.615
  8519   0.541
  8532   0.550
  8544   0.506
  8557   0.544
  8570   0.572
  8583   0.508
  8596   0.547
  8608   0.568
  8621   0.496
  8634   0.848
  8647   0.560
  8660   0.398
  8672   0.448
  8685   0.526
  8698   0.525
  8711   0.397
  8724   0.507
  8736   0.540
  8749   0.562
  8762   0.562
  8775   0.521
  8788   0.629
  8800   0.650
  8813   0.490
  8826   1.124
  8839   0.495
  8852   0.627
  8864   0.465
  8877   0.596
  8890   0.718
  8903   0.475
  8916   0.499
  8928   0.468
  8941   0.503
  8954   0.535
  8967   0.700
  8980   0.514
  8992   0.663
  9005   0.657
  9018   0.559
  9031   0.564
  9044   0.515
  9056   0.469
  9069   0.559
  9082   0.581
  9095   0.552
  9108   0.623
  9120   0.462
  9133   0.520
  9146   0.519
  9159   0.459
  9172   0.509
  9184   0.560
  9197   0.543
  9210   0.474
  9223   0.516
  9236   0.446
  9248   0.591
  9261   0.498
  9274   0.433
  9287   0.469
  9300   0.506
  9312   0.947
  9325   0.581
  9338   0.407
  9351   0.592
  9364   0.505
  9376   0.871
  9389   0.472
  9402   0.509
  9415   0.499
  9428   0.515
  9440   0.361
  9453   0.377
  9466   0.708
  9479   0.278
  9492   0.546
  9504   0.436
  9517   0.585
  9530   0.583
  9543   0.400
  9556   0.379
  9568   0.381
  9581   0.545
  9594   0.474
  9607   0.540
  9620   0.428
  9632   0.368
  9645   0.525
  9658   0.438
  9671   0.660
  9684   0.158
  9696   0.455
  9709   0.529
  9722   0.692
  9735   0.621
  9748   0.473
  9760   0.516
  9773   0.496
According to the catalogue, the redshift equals 0.19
